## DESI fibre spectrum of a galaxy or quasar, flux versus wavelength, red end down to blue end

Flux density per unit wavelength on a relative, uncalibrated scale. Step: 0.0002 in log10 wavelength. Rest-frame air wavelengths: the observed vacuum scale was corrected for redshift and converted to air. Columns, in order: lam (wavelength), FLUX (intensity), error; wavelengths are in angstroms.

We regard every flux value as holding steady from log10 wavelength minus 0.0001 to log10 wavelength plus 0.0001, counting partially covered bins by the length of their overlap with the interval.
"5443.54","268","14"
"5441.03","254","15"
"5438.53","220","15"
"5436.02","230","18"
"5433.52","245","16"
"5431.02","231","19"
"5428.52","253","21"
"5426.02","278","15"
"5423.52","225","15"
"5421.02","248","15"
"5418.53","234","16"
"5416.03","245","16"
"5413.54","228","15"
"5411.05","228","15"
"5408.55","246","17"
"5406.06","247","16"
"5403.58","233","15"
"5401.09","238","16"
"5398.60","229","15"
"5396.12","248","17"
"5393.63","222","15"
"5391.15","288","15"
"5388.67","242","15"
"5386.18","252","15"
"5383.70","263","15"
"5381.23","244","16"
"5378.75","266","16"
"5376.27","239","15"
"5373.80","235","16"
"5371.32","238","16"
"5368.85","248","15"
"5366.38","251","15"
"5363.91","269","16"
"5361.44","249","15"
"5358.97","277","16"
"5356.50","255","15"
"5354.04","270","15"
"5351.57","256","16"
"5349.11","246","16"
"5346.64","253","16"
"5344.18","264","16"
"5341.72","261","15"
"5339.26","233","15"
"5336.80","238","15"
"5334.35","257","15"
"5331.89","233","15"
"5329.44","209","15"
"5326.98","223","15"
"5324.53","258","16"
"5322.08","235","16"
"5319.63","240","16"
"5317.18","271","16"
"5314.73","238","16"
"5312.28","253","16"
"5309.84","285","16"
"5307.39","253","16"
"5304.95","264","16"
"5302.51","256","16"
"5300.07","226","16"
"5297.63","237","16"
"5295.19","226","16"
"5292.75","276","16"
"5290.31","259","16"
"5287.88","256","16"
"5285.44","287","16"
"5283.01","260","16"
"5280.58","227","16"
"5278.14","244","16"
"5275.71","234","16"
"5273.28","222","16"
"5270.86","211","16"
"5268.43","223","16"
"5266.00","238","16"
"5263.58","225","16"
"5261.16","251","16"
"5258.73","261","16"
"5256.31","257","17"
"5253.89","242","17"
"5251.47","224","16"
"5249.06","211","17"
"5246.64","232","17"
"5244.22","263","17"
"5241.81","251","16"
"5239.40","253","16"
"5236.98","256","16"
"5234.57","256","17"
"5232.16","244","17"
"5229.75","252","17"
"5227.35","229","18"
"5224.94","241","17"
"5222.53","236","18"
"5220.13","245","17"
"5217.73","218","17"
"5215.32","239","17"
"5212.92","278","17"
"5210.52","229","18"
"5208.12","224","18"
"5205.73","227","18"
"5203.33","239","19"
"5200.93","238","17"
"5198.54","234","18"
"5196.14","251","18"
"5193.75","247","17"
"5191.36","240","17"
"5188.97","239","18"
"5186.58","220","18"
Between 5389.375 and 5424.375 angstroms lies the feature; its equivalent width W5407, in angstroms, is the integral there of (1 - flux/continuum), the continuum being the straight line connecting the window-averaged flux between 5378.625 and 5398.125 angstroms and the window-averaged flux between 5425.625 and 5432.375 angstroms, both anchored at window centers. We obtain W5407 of 1.5 angstroms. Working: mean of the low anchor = 251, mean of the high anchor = 251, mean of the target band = 240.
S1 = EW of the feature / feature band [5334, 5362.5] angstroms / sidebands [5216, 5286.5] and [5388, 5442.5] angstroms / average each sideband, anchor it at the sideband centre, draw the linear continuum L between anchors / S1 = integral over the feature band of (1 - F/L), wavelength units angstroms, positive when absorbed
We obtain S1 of -1.6 angstroms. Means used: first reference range 241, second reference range 242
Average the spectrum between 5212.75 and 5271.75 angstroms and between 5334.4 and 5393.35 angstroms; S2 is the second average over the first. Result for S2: 1.1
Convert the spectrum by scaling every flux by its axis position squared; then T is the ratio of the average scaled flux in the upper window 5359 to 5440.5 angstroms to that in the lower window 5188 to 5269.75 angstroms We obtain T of 1.08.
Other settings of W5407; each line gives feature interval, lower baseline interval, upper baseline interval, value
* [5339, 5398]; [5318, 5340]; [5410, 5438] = -3.64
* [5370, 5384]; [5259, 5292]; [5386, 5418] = -0.28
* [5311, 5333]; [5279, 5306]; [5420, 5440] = 0.84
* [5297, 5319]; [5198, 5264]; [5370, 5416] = -1.01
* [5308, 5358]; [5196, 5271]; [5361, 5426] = -1.22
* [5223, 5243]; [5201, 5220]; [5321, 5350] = -0.80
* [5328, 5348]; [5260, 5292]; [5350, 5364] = 1.08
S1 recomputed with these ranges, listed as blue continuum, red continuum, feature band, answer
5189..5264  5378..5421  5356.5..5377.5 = -0.63 angstroms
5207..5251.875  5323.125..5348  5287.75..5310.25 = -0.95 angstroms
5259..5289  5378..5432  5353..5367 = -1.09 angstroms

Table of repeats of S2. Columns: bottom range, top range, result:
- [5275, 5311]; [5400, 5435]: 0.95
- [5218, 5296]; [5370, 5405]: 1.01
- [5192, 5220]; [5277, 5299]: 1.06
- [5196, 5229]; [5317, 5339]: 1.01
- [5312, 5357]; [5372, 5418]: 0.99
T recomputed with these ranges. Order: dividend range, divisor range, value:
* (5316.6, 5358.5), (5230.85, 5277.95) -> 1.06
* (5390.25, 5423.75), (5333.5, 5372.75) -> 0.96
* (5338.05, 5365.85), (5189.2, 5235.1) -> 1.13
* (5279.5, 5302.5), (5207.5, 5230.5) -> 1.08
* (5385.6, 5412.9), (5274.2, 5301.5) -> 1.02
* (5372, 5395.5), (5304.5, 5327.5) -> 1.01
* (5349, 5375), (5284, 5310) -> 1.02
